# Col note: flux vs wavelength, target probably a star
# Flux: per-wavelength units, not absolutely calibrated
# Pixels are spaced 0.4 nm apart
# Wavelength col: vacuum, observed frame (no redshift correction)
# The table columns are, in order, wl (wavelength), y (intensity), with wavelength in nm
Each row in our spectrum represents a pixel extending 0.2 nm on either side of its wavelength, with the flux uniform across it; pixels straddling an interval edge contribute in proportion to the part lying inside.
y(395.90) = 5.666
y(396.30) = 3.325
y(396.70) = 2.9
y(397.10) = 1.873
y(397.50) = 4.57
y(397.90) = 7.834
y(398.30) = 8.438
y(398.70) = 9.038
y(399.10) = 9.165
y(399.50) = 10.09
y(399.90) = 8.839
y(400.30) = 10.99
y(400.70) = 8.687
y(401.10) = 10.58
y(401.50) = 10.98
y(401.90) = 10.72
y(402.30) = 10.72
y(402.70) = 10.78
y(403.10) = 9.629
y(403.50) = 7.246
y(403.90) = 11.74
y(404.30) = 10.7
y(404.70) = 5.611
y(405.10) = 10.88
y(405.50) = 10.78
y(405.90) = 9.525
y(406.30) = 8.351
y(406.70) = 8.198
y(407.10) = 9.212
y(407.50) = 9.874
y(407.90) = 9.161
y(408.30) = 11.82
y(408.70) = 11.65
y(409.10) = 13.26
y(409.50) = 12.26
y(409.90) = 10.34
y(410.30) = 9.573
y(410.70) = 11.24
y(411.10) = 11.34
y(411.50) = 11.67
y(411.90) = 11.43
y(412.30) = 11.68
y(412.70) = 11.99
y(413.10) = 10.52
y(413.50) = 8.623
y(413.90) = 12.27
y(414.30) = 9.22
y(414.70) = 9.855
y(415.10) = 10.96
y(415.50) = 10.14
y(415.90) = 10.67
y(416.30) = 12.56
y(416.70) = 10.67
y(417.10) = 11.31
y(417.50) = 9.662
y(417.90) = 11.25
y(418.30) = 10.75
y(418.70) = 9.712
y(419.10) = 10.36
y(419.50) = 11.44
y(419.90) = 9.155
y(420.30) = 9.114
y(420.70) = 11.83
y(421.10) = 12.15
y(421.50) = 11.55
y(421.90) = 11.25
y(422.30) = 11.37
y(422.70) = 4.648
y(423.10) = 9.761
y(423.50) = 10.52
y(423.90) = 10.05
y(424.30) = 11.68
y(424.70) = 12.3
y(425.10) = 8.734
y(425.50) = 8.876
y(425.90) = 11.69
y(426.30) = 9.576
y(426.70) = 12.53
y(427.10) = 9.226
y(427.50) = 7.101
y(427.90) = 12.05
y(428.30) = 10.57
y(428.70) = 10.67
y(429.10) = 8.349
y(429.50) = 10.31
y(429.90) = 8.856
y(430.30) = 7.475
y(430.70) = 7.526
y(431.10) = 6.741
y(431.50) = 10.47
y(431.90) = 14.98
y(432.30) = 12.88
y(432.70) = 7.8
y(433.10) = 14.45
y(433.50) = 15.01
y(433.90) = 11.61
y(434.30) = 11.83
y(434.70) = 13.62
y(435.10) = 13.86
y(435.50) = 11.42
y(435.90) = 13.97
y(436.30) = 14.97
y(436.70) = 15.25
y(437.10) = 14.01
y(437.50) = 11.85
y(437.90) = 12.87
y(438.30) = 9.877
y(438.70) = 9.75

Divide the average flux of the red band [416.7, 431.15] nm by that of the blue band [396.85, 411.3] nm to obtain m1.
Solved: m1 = 1.05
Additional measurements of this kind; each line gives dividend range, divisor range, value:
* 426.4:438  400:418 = 1.09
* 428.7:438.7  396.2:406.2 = 1.34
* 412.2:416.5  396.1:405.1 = 1.27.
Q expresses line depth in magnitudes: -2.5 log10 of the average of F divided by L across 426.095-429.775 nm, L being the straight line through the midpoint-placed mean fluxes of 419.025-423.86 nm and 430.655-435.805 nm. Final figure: 0.115 mag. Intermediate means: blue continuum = 10.3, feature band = 10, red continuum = 11.9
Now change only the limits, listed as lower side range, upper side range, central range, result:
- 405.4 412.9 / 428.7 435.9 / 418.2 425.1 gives 0.05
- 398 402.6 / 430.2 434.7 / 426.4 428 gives 0.09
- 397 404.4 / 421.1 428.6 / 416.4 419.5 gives -0.08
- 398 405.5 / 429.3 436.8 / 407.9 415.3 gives -0.07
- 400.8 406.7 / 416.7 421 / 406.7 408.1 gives 0.08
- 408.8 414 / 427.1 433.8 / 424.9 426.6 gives 0.07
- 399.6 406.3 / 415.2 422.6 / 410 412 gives -0.07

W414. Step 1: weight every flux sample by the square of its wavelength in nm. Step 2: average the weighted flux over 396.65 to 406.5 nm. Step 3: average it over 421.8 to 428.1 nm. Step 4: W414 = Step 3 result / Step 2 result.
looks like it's 1.26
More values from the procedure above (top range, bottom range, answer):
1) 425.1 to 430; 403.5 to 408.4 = 1.16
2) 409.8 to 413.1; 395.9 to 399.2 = 2.06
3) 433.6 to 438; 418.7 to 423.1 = 1.39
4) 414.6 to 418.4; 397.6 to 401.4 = 1.27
